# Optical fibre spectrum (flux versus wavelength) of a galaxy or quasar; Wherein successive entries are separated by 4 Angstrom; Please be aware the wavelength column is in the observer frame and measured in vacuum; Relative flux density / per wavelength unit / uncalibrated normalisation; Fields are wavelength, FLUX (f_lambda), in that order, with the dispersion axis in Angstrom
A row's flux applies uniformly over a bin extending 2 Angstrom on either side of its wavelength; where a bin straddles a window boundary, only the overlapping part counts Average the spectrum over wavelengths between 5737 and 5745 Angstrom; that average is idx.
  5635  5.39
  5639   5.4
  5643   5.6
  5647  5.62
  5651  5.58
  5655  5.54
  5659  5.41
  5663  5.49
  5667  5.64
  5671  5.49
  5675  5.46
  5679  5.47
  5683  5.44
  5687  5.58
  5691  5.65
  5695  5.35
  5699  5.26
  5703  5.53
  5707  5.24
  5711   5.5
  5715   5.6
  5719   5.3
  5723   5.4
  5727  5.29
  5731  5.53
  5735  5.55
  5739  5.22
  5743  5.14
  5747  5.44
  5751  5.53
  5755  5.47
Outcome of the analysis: 5.18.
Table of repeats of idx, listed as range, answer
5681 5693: 5.56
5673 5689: 5.49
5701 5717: 5.47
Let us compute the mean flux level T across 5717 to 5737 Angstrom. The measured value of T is 5.41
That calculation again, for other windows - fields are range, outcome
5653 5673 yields 5.51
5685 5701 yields 5.46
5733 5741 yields 5.38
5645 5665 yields 5.53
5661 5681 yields 5.51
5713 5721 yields 5.45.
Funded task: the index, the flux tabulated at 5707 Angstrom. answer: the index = 5.24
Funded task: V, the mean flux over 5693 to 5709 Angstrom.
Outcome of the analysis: 5.35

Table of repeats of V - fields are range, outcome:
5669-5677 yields 5.47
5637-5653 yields 5.55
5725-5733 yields 5.41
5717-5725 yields 5.35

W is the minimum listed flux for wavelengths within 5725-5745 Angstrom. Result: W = 5.14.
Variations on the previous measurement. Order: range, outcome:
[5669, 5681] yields 5.46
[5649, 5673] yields 5.41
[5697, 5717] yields 5.24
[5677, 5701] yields 5.26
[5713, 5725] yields 5.3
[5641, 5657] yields 5.54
